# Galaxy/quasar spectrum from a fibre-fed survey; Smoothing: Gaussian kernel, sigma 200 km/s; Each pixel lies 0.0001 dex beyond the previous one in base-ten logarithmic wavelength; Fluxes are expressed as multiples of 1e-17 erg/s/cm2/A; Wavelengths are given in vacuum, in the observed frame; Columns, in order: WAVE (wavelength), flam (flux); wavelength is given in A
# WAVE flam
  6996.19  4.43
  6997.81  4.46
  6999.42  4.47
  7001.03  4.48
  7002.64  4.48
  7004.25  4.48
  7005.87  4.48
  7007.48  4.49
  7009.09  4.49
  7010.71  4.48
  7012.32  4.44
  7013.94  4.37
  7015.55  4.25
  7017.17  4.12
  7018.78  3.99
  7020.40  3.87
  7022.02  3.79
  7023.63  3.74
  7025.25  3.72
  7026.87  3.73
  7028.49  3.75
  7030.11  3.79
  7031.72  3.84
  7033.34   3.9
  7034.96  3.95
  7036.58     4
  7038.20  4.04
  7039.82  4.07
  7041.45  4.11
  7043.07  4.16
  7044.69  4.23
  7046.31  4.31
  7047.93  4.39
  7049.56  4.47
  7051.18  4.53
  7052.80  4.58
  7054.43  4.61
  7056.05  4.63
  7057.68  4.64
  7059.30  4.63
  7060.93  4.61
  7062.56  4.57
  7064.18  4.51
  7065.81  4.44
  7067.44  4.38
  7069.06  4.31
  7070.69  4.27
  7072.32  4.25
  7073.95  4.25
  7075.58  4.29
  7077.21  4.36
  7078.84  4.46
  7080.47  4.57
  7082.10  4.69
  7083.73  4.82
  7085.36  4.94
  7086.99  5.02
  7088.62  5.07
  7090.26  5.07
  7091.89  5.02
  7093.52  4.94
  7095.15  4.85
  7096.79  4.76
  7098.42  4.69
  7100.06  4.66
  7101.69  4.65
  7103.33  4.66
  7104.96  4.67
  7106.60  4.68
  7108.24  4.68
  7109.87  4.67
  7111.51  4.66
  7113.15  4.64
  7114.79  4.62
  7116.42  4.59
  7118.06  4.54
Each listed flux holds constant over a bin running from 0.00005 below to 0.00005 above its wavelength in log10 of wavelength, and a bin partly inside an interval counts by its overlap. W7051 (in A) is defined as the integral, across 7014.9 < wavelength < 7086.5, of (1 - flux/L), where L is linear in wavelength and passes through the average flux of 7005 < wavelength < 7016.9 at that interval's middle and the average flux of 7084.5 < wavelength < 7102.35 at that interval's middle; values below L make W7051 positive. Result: 5.8 A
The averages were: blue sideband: 4.41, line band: 4.27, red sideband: 4.88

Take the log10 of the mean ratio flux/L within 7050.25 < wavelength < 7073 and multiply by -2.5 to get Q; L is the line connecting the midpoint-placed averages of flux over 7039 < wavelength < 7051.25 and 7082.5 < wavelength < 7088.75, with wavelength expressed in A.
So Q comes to 0.01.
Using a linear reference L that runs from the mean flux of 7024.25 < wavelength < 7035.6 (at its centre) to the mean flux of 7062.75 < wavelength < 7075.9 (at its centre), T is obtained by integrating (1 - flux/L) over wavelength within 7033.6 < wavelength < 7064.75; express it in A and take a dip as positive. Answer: -2.18 A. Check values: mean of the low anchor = 3.81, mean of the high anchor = 4.35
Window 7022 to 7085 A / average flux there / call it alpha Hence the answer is 4.28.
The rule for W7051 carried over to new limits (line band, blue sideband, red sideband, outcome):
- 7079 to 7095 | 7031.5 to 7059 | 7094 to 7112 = -1.1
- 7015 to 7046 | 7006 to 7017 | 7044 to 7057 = 3.4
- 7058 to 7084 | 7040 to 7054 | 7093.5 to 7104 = 0.4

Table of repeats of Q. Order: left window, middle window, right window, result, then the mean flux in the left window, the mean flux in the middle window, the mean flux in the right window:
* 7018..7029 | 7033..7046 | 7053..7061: 0.03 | 3.8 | 4.07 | 4.62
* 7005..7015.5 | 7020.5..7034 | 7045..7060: 0.18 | 4.44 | 3.79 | 4.52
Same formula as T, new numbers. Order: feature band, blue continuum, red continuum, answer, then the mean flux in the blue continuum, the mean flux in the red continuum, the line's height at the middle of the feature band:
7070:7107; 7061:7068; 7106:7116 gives -0.8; 4.49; 4.66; 4.58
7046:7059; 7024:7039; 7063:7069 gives -1.0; 3.85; 4.44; 4.21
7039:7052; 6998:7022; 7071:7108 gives 0.6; 4.33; 4.69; 4.49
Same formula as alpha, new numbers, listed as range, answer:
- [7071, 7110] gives 4.69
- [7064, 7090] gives 4.55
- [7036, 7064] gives 4.39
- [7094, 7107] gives 4.71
